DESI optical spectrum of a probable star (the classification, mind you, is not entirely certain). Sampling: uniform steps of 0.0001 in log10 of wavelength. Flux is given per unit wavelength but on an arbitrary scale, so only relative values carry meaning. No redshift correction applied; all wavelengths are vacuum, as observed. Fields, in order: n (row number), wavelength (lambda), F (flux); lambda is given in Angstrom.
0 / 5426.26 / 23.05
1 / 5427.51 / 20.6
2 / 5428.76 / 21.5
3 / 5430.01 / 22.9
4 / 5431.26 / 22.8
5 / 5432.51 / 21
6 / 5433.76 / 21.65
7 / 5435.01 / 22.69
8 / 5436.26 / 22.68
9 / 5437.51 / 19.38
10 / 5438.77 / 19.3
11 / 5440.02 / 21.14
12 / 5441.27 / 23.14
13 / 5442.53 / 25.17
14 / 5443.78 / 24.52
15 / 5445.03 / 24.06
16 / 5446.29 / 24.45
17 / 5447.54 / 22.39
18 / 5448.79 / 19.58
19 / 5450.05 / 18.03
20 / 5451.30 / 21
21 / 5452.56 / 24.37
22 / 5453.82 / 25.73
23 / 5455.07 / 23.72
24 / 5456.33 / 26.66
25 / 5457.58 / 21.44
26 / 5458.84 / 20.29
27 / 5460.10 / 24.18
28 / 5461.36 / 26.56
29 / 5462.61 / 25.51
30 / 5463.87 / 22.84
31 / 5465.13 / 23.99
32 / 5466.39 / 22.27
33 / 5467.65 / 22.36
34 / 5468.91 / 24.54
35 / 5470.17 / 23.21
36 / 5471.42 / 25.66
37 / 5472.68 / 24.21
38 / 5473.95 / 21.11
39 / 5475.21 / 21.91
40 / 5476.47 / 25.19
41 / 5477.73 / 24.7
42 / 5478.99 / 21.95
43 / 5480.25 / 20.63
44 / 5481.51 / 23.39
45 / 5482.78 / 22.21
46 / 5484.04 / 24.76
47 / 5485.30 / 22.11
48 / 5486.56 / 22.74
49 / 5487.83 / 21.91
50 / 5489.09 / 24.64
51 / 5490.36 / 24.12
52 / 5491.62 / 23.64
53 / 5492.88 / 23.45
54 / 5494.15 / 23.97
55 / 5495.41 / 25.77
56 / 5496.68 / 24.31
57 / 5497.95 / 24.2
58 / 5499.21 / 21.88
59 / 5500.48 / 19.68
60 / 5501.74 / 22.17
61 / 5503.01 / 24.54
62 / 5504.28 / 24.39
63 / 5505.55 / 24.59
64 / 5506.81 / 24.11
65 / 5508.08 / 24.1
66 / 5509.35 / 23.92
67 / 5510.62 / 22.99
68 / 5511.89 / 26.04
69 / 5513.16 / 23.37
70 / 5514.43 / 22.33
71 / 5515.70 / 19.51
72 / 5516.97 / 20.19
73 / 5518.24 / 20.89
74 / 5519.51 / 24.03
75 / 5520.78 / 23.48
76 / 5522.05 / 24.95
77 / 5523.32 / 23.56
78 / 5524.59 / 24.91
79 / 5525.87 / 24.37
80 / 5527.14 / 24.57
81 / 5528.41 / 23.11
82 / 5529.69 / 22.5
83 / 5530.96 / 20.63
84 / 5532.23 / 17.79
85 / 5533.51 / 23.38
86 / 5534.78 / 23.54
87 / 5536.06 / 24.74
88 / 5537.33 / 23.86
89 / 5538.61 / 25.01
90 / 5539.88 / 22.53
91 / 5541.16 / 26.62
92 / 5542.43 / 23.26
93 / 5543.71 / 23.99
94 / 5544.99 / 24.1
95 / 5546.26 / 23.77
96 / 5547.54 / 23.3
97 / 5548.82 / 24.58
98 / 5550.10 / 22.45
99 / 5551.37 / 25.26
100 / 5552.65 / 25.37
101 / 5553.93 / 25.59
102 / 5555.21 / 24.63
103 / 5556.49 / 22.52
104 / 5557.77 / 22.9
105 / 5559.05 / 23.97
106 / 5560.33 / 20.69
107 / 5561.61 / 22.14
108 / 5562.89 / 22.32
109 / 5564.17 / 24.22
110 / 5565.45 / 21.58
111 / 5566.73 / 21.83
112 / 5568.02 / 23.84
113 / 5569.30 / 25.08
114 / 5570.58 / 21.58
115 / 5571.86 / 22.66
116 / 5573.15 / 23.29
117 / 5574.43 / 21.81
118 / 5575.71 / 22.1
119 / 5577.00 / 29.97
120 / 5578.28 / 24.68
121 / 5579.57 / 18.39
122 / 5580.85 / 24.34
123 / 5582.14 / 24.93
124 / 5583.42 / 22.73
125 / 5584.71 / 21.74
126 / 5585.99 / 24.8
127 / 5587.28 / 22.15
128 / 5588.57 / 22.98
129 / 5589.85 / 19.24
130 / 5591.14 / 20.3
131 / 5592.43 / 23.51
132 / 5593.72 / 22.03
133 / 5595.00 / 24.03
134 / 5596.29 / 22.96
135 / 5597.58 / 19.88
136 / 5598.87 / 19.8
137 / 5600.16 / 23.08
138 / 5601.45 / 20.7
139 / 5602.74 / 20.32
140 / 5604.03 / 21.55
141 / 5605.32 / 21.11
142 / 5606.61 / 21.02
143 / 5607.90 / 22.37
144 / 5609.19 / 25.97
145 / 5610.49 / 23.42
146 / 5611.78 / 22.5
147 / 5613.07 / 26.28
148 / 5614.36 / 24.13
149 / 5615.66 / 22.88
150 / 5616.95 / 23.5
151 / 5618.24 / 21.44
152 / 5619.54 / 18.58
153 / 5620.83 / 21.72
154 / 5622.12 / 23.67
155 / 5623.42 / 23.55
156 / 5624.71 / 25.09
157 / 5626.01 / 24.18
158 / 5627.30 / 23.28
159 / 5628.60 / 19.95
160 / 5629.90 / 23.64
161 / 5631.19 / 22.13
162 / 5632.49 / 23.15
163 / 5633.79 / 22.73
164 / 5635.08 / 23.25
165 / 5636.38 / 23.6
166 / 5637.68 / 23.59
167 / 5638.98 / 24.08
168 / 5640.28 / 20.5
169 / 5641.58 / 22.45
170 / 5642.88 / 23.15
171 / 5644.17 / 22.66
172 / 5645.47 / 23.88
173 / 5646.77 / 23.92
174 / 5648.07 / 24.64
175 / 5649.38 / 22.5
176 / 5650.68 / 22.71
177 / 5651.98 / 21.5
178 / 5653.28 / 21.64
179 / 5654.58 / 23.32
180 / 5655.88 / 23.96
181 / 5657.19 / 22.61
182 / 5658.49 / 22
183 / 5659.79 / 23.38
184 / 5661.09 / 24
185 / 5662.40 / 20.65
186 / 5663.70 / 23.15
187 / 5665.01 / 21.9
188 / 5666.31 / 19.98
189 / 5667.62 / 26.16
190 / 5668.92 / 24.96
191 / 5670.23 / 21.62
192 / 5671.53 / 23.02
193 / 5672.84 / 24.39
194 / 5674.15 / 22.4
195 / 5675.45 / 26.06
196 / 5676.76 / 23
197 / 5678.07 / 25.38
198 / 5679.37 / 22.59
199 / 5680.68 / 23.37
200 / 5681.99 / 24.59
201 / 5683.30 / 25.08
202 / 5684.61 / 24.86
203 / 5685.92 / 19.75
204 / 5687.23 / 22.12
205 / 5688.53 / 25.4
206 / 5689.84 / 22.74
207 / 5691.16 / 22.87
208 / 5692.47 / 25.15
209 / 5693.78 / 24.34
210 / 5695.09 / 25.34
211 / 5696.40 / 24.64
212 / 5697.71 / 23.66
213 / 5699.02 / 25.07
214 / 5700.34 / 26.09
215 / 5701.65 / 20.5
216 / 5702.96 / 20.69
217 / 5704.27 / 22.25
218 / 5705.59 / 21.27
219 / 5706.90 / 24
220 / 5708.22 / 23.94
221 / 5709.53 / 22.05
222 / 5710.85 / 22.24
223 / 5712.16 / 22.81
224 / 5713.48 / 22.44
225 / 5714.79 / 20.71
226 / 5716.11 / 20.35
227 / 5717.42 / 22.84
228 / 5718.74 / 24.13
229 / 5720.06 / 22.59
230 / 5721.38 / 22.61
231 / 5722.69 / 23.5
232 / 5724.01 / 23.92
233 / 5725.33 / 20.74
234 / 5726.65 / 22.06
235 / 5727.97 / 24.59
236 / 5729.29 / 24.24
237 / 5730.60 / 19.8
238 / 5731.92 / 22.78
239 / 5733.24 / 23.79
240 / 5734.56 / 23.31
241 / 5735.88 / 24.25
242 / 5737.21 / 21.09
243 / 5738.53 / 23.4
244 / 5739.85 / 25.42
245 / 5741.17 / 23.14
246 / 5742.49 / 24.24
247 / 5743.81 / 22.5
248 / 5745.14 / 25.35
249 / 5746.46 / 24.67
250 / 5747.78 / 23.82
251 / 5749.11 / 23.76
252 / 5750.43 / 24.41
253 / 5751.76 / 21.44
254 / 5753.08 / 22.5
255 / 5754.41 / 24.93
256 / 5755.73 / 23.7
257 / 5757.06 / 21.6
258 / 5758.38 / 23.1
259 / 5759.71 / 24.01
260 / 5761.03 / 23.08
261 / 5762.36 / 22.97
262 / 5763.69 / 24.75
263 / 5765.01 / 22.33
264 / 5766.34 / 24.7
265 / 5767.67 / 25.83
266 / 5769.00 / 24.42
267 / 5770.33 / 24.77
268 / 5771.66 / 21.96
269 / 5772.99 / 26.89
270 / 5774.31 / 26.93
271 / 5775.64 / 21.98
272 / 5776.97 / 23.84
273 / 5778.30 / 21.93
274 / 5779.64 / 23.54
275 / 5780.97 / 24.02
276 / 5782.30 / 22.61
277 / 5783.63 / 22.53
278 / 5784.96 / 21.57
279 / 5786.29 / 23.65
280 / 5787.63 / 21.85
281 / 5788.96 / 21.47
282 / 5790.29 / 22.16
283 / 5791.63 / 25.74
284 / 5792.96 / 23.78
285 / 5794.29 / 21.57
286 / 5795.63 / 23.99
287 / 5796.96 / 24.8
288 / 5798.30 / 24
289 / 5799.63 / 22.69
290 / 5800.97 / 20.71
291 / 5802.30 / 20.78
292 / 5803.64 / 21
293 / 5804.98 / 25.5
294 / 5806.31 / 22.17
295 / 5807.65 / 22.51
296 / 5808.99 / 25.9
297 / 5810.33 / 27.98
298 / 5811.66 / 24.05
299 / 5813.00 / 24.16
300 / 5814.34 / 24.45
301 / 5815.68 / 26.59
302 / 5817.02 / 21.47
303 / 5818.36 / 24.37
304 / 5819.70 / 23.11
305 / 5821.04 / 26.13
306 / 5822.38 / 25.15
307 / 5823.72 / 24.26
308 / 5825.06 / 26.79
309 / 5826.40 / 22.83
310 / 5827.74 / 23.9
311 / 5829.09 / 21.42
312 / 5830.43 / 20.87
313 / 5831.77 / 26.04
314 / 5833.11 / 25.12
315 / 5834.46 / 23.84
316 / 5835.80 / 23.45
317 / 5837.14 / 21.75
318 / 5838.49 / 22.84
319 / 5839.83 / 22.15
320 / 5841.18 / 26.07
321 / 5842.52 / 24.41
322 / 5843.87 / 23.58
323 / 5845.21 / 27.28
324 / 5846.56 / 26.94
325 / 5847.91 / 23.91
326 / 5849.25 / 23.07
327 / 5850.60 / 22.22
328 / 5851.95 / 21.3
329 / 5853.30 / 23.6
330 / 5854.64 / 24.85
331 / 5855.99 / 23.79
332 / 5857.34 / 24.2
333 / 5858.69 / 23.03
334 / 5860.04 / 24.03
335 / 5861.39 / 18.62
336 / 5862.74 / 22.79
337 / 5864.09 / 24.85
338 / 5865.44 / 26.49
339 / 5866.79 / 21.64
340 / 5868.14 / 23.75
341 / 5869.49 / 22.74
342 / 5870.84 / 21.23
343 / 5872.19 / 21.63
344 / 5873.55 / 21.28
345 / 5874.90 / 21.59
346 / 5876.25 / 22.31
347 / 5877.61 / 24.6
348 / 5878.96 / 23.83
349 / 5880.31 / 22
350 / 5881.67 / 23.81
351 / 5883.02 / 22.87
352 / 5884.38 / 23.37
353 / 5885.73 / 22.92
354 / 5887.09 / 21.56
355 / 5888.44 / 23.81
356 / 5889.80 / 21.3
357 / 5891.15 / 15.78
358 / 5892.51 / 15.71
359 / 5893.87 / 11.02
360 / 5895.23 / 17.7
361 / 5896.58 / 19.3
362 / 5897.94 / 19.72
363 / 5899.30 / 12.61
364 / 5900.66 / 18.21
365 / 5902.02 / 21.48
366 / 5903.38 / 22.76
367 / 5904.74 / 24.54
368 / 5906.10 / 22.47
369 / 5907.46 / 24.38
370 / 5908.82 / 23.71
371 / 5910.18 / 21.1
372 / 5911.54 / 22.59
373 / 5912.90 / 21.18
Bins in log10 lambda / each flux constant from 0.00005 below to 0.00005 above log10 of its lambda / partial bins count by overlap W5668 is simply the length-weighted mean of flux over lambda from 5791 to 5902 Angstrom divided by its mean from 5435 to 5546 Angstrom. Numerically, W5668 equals 1.0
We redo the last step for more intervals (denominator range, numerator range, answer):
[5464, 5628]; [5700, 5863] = 1.01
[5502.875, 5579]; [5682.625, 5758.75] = 0.99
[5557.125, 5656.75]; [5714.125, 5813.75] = 1.03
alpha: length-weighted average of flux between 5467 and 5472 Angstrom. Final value 24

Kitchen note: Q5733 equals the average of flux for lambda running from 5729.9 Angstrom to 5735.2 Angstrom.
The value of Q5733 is 22.5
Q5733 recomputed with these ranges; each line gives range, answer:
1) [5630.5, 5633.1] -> 22.7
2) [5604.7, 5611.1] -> 22.8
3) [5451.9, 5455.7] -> 24.5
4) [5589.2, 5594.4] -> 21.3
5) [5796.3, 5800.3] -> 23.8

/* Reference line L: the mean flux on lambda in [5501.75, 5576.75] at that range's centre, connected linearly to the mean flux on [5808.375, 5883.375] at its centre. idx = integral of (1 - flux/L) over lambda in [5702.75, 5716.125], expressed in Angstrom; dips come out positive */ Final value 0.8 Angstrom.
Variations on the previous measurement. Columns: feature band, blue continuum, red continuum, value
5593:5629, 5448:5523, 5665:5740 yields 1.1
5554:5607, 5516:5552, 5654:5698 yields 1.9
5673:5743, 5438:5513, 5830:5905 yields -1.7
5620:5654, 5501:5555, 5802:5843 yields 1.1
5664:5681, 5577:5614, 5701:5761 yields -0.5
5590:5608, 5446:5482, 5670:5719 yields 1.3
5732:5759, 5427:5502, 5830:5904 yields -1.3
